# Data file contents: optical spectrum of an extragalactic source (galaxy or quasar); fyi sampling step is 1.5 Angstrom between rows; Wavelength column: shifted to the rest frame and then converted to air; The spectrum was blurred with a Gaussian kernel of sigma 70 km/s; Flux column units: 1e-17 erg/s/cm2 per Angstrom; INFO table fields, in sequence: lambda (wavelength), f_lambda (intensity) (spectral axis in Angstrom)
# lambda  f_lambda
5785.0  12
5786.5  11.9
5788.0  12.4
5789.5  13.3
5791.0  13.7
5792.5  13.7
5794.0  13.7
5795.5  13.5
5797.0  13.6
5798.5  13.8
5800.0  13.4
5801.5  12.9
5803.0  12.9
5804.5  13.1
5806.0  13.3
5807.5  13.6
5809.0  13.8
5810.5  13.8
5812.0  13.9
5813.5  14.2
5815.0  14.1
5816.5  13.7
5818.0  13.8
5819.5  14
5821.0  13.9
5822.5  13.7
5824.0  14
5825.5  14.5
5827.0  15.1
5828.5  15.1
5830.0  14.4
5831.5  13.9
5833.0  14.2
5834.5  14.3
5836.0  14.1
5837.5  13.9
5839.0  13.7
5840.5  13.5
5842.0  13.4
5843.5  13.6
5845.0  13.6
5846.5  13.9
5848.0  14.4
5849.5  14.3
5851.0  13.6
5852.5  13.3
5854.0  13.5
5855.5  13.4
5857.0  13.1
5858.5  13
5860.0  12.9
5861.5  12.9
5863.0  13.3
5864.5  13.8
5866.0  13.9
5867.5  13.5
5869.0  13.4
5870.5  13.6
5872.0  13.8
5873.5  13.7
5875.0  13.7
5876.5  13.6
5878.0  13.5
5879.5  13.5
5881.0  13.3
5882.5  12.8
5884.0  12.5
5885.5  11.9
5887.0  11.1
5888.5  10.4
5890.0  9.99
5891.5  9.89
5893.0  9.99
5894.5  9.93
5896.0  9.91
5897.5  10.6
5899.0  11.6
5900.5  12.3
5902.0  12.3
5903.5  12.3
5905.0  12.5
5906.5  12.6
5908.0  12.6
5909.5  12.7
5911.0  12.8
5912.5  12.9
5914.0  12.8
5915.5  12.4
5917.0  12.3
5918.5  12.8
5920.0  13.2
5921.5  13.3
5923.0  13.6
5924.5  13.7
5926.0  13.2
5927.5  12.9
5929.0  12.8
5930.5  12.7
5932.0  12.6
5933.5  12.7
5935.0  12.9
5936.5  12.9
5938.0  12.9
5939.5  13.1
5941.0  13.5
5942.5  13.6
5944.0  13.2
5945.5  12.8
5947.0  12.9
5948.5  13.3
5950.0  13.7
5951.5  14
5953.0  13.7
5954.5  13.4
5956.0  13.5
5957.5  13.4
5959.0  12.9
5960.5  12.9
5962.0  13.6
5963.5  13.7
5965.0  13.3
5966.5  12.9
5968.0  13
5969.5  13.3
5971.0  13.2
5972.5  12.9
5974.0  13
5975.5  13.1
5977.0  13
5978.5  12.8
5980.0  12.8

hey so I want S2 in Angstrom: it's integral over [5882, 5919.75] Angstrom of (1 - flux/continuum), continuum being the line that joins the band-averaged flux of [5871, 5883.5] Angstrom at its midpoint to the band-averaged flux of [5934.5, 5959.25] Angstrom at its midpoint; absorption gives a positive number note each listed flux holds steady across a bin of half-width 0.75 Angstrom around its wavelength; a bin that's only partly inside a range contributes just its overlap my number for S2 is 4.61 Angstrom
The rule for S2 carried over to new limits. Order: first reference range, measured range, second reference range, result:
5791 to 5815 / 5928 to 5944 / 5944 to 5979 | 0.4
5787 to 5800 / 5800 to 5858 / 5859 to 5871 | -1.8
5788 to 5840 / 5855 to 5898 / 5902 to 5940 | 2.6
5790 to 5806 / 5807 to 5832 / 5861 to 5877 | -1.2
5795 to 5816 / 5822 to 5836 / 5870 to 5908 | -1.3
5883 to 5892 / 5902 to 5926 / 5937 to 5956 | -1.5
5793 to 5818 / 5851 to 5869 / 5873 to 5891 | -0.8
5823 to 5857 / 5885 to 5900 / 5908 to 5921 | 2.9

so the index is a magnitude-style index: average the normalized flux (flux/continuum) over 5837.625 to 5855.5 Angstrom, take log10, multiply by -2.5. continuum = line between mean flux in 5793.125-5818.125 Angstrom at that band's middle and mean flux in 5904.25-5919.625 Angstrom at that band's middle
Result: -0.04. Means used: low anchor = 13.6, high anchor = 12.7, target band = 13.7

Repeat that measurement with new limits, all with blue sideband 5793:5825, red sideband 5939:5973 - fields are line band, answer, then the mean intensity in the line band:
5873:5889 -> 0.06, 12.7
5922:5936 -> 0.03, 13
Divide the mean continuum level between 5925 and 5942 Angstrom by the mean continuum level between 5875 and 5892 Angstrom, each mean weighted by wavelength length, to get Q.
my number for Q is 1.07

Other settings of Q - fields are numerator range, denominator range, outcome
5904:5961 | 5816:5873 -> 0.95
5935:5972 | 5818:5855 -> 0.95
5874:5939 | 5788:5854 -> 0.90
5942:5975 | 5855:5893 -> 1.04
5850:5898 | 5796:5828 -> 0.91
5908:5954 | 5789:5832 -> 0.95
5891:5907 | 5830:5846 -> 0.81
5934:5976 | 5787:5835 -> 0.96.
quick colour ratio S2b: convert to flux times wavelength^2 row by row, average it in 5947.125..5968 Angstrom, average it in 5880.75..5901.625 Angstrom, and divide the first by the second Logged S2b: 1.23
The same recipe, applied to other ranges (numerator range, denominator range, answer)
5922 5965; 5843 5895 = 1.05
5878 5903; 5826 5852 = 0.83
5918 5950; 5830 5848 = 0.97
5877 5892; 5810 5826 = 0.88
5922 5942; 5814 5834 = 0.95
